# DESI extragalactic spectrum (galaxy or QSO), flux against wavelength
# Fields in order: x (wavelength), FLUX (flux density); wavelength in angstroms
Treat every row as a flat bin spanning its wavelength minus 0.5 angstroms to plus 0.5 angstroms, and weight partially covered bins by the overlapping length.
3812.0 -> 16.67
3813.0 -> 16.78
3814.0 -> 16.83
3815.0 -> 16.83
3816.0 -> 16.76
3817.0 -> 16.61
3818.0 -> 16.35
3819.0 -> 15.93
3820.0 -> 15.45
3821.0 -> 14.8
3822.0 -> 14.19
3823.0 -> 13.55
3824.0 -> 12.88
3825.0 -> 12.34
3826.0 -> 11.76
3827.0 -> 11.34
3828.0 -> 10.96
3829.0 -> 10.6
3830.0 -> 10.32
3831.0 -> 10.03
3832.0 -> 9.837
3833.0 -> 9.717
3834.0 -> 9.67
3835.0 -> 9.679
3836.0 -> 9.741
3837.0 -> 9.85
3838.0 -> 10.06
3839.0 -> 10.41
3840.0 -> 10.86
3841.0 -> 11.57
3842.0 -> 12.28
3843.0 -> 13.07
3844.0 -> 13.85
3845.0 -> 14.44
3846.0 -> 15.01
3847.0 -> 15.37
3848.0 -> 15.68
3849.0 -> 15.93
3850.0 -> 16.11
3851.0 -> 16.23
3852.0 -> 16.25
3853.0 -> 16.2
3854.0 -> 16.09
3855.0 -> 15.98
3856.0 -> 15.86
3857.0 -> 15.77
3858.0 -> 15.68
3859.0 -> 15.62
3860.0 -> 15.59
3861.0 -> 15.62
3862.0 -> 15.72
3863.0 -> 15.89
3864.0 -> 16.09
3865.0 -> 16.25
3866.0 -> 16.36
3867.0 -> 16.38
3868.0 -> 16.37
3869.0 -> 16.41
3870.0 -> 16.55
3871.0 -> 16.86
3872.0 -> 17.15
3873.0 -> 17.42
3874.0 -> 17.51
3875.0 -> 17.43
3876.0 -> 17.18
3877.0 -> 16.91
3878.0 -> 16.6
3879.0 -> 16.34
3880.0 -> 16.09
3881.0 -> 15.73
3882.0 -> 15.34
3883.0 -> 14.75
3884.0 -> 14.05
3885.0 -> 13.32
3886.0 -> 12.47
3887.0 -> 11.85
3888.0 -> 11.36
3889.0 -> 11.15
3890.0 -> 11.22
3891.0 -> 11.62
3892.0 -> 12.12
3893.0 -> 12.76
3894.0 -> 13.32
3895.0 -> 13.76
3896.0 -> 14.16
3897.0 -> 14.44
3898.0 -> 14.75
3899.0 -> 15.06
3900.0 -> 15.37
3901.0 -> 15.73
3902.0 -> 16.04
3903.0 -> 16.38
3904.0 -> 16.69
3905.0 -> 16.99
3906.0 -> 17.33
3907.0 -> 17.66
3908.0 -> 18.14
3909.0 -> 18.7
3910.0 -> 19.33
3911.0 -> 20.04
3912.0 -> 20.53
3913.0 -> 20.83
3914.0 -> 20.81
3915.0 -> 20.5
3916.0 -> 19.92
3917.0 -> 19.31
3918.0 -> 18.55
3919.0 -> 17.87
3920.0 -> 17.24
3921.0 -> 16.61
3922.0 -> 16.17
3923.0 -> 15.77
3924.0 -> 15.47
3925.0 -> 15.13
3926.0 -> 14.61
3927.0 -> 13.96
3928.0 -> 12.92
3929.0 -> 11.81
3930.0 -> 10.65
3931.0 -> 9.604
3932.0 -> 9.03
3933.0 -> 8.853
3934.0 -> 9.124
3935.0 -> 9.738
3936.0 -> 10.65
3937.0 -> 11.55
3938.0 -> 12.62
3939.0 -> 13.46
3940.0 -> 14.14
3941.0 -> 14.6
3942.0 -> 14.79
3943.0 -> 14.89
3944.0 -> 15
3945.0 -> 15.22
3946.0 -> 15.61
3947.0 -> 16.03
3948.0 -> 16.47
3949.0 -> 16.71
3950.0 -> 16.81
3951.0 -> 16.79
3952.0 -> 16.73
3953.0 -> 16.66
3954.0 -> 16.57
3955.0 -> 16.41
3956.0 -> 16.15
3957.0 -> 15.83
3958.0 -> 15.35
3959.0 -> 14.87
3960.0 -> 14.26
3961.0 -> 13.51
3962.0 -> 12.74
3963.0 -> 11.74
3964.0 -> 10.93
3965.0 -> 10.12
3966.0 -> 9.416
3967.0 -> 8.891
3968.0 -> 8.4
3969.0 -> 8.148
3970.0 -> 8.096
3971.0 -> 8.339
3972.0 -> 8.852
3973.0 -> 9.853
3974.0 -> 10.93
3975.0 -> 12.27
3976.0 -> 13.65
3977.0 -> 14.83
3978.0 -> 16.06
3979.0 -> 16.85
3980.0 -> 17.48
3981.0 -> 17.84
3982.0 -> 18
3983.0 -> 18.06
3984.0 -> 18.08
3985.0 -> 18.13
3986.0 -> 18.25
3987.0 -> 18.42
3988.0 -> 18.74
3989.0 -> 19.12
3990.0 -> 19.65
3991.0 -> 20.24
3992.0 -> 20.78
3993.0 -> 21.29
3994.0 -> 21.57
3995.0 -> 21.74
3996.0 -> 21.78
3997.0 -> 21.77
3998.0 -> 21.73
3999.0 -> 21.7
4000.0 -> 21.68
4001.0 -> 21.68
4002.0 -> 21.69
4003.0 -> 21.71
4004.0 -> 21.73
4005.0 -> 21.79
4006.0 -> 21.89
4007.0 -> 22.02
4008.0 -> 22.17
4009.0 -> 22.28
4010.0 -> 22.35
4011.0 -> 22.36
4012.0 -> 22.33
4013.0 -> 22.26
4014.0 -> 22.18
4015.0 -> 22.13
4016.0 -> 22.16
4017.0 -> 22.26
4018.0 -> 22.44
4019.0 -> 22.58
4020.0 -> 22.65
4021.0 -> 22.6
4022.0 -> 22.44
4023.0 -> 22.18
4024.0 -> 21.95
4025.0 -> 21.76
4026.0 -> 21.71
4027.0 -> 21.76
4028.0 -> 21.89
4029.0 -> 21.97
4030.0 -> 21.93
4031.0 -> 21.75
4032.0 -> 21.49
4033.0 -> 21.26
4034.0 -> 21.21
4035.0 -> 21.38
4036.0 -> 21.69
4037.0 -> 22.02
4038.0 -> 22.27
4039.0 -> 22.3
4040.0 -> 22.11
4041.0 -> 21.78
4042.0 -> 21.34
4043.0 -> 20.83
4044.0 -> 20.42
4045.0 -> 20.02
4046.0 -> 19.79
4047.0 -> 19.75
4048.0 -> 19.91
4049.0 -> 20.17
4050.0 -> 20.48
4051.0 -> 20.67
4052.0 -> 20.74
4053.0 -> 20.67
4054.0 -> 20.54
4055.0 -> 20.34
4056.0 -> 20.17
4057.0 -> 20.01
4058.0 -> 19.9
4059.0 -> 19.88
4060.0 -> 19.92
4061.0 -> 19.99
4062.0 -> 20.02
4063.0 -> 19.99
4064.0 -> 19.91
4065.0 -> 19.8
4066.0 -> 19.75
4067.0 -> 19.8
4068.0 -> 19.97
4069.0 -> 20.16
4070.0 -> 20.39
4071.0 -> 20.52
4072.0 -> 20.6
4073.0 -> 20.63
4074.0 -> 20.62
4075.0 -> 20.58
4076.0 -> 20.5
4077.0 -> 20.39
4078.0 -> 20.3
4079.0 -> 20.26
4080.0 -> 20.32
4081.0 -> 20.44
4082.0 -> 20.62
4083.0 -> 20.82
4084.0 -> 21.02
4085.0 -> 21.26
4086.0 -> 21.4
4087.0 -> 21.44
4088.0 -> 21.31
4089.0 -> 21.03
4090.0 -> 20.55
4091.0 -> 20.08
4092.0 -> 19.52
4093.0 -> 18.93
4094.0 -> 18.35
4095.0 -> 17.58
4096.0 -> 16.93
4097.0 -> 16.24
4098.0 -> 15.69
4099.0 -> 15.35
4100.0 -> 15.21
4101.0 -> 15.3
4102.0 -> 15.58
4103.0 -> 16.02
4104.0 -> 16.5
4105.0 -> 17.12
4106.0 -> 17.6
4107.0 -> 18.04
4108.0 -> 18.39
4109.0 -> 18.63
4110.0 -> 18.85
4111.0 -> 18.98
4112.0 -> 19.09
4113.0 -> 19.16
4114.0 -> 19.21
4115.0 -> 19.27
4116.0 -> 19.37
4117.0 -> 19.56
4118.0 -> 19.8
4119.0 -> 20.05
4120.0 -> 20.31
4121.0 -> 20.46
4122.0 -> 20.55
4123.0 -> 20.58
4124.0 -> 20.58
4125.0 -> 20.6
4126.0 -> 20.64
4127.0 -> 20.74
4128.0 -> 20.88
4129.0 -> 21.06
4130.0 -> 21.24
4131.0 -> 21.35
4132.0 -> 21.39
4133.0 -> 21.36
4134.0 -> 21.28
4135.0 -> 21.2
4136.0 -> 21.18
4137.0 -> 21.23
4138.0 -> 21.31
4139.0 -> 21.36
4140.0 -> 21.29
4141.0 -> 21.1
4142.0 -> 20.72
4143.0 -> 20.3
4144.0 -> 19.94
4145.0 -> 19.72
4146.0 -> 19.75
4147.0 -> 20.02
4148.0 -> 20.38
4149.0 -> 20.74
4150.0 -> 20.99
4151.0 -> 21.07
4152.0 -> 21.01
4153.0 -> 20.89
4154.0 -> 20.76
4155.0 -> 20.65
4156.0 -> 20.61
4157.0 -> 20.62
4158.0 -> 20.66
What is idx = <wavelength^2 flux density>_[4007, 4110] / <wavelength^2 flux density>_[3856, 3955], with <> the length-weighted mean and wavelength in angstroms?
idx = 1.43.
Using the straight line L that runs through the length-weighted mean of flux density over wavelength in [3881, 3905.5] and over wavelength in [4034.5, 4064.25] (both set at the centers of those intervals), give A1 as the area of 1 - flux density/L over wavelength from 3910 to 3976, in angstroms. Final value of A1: 7.5 angstroms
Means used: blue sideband 14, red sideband 20.6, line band 14.1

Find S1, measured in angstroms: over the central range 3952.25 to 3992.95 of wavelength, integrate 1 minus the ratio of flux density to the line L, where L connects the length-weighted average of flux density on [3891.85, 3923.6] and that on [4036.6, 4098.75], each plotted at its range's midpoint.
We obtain 8.2 angstroms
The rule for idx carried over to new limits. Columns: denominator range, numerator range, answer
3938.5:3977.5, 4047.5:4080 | 1.59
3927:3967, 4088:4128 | 1.50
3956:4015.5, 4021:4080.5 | 1.24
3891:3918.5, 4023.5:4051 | 1.34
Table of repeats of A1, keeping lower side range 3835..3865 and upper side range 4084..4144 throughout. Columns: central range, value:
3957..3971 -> 4.4 angstroms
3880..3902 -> 2.1 angstroms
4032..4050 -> -3.0 angstroms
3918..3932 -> 1.2 angstroms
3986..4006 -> -4.4 angstroms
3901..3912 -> -1.7 angstroms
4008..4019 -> -3.0 angstroms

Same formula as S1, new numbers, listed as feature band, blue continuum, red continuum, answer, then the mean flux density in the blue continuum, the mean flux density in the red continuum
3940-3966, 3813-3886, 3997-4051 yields 5.4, 14.5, 21.7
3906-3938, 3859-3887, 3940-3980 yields -1.8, 15.9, 13.6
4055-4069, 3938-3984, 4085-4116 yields -2.3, 14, 18.3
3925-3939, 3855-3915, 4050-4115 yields 4.4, 15.9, 19.4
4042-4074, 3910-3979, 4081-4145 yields -4.3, 14.2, 19.6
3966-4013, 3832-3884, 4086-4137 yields -2.0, 14.8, 19.2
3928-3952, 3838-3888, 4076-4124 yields 4.7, 15.3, 19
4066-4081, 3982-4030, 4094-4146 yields -0.2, 21.3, 19.3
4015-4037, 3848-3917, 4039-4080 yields -2.7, 16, 20.4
